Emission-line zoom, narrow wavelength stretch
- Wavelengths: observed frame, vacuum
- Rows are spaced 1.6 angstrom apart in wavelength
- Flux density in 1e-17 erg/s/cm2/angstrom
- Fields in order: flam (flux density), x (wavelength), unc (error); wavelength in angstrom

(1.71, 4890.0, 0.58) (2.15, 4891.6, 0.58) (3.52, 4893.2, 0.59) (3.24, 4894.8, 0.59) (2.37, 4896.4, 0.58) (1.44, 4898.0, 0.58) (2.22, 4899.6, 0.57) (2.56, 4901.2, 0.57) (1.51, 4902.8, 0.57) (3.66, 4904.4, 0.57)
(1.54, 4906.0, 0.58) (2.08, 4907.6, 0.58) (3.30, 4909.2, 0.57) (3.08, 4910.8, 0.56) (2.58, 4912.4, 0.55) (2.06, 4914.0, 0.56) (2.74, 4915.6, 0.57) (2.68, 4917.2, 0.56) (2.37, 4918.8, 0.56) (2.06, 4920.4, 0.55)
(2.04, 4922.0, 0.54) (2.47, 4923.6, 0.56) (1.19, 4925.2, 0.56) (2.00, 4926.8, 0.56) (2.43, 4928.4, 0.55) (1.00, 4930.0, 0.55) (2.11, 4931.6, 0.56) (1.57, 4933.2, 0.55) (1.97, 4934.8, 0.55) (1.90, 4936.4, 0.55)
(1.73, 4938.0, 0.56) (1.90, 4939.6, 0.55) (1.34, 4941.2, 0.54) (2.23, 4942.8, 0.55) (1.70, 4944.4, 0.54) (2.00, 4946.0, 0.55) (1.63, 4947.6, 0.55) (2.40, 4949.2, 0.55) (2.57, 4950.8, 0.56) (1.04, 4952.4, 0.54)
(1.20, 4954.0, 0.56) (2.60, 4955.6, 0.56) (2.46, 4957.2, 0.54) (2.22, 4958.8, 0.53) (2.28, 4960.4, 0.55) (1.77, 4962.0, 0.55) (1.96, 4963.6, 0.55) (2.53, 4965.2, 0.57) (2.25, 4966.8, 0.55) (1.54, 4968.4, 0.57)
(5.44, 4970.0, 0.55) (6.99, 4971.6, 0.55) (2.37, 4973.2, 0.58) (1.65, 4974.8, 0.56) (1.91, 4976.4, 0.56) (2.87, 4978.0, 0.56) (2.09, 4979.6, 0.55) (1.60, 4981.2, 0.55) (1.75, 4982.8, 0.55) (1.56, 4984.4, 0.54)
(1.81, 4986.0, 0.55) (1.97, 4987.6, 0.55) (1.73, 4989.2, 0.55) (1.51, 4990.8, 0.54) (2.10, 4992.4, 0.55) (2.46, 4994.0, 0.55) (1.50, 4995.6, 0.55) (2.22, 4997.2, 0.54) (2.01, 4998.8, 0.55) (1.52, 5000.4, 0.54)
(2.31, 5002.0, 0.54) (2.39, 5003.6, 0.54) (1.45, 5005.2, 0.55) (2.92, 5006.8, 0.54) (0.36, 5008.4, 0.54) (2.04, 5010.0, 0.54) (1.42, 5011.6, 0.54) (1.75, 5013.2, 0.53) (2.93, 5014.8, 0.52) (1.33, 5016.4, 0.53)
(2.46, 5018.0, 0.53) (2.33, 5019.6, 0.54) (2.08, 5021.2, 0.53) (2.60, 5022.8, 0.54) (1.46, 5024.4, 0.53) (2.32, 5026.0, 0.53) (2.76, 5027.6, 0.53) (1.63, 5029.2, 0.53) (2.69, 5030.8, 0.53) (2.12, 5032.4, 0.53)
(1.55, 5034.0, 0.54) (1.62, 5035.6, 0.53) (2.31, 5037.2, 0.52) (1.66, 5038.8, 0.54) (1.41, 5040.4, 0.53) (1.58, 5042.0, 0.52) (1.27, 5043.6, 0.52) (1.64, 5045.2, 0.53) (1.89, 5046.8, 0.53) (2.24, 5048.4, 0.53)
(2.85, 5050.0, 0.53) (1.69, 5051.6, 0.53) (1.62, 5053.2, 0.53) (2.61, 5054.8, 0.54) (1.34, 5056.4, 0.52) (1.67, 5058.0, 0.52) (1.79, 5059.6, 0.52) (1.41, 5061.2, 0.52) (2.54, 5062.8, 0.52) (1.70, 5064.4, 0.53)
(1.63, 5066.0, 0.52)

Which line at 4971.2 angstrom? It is Hgamma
